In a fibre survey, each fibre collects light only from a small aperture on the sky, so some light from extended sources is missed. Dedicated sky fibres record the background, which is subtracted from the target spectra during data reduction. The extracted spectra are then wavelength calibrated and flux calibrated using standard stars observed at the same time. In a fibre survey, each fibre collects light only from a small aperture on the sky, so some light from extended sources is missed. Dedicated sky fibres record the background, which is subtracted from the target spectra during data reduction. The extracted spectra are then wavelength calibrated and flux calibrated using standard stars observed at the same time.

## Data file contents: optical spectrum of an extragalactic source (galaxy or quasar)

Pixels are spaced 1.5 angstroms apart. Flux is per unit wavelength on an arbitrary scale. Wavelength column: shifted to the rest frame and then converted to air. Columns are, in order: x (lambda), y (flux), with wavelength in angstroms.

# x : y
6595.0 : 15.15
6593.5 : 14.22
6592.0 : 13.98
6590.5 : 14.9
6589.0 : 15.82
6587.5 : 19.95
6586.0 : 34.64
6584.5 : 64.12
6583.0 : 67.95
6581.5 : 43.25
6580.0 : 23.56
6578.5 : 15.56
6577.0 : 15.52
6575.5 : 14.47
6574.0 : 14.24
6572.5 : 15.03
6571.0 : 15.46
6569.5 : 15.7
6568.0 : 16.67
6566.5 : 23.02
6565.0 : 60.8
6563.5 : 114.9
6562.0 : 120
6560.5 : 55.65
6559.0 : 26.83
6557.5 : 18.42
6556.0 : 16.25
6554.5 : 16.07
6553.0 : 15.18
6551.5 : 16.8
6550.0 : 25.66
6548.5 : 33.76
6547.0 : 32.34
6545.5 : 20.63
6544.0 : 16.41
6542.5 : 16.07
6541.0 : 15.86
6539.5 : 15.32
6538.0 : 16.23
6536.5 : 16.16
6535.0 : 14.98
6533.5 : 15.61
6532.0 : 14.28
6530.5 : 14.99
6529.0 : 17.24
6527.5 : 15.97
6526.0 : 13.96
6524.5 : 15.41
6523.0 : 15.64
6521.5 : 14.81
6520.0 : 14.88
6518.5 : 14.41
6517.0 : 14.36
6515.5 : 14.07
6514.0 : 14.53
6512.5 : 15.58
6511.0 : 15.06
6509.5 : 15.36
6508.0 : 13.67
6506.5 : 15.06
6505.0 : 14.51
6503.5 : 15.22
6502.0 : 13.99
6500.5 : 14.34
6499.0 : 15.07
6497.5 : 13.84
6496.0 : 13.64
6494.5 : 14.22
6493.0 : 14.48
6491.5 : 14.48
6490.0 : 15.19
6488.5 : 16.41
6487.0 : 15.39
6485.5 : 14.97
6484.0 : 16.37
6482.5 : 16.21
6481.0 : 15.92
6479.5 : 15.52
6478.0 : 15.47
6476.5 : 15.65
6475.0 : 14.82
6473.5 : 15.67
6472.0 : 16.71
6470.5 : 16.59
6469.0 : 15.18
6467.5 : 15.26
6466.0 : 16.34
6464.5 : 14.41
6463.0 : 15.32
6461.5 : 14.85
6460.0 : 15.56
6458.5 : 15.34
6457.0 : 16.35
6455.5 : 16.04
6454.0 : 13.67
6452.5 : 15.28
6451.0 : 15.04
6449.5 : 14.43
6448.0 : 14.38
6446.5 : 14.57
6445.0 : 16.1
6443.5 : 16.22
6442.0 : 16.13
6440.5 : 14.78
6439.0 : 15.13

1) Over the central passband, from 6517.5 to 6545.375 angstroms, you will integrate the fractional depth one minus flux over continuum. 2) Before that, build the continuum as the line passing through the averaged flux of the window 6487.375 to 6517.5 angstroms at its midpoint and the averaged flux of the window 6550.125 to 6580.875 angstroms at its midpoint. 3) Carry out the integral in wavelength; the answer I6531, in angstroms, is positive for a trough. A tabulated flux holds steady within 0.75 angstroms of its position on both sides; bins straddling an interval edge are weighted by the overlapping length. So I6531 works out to 8.4 angstroms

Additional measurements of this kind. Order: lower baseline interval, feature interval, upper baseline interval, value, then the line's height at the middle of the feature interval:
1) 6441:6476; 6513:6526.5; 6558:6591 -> 6.1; 26.7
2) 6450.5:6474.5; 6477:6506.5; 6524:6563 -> 5.7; 18.7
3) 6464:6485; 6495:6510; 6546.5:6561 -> 3.6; 19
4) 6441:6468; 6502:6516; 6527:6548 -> 1.7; 16.7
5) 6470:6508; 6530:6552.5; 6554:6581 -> 7.0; 27.4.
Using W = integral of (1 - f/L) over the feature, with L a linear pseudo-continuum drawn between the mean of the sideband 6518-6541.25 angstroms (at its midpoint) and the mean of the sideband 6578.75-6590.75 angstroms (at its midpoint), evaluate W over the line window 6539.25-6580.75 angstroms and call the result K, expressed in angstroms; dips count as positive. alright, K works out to -4.48 angstroms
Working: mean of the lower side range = 15.4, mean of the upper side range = 35.6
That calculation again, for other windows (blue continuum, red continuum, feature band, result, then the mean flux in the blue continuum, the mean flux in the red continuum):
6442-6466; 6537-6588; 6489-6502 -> 4.16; 15.2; 30.9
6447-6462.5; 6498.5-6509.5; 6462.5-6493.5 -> -1.45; 15.1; 14.6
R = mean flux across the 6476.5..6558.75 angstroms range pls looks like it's 16.3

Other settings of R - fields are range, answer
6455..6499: 15.4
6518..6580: 24.4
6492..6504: 14.3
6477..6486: 15.8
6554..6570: 44.9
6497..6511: 14.6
